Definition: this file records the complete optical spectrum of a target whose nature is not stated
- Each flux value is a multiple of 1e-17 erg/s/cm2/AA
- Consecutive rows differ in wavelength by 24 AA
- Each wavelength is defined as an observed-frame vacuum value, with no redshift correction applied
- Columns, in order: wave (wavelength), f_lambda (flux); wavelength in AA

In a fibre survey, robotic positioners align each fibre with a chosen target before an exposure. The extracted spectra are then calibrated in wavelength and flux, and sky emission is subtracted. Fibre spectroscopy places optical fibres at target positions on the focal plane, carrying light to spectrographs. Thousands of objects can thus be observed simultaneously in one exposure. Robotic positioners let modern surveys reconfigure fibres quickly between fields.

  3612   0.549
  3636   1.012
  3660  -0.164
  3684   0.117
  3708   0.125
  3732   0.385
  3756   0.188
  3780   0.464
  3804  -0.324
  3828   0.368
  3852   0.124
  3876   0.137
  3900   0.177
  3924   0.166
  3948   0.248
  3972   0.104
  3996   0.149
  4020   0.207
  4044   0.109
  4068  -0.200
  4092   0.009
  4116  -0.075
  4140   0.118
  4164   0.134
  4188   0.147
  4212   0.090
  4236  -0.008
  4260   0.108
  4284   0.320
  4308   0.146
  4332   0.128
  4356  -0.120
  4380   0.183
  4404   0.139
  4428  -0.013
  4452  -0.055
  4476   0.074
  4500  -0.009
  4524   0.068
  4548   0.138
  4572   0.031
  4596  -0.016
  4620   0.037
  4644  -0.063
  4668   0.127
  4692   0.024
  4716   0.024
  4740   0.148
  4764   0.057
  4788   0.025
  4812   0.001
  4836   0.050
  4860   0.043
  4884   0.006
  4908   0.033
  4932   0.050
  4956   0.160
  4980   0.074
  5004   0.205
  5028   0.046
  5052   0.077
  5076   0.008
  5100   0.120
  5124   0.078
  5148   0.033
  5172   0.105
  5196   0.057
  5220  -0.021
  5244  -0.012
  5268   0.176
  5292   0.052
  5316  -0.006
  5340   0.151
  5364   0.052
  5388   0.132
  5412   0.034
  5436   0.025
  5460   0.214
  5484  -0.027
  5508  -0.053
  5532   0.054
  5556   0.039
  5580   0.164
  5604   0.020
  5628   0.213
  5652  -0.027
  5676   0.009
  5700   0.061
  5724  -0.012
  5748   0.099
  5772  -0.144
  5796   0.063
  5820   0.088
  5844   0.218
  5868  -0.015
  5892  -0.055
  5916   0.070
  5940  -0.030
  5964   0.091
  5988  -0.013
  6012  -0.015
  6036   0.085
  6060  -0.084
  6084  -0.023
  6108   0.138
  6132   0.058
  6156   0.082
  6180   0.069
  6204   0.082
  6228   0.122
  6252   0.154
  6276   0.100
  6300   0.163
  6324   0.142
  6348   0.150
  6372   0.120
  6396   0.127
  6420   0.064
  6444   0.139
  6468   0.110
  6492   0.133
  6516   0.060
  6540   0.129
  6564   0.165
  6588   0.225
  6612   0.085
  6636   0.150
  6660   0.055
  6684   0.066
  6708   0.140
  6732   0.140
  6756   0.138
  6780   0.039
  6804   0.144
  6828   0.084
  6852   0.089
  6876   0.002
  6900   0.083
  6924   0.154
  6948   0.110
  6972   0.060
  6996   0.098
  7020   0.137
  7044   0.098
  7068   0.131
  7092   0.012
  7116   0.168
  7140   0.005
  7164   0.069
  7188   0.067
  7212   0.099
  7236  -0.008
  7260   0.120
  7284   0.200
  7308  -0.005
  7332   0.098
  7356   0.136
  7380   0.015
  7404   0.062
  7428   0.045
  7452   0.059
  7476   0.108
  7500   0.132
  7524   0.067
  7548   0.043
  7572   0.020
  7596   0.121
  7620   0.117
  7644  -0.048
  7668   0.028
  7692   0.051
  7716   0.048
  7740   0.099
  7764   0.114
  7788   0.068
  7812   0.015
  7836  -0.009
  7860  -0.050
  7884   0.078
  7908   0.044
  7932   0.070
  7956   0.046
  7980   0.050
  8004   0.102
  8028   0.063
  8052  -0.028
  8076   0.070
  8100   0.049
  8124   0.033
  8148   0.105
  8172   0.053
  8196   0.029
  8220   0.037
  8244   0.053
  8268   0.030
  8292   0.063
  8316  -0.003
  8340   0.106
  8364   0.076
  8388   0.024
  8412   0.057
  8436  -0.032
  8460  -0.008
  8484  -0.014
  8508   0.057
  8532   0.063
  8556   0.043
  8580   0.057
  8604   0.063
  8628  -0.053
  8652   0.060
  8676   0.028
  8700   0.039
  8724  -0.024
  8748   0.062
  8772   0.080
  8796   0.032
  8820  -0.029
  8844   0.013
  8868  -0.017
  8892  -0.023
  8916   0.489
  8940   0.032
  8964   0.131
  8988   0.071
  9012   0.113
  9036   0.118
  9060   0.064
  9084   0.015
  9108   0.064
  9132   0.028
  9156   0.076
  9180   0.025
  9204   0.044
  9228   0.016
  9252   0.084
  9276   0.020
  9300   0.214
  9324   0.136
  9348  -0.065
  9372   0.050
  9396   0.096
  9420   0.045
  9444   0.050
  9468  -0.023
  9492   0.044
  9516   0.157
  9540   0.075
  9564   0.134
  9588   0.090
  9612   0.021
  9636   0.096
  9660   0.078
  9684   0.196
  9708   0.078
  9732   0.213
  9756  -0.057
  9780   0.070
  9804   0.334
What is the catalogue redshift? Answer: 1.390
